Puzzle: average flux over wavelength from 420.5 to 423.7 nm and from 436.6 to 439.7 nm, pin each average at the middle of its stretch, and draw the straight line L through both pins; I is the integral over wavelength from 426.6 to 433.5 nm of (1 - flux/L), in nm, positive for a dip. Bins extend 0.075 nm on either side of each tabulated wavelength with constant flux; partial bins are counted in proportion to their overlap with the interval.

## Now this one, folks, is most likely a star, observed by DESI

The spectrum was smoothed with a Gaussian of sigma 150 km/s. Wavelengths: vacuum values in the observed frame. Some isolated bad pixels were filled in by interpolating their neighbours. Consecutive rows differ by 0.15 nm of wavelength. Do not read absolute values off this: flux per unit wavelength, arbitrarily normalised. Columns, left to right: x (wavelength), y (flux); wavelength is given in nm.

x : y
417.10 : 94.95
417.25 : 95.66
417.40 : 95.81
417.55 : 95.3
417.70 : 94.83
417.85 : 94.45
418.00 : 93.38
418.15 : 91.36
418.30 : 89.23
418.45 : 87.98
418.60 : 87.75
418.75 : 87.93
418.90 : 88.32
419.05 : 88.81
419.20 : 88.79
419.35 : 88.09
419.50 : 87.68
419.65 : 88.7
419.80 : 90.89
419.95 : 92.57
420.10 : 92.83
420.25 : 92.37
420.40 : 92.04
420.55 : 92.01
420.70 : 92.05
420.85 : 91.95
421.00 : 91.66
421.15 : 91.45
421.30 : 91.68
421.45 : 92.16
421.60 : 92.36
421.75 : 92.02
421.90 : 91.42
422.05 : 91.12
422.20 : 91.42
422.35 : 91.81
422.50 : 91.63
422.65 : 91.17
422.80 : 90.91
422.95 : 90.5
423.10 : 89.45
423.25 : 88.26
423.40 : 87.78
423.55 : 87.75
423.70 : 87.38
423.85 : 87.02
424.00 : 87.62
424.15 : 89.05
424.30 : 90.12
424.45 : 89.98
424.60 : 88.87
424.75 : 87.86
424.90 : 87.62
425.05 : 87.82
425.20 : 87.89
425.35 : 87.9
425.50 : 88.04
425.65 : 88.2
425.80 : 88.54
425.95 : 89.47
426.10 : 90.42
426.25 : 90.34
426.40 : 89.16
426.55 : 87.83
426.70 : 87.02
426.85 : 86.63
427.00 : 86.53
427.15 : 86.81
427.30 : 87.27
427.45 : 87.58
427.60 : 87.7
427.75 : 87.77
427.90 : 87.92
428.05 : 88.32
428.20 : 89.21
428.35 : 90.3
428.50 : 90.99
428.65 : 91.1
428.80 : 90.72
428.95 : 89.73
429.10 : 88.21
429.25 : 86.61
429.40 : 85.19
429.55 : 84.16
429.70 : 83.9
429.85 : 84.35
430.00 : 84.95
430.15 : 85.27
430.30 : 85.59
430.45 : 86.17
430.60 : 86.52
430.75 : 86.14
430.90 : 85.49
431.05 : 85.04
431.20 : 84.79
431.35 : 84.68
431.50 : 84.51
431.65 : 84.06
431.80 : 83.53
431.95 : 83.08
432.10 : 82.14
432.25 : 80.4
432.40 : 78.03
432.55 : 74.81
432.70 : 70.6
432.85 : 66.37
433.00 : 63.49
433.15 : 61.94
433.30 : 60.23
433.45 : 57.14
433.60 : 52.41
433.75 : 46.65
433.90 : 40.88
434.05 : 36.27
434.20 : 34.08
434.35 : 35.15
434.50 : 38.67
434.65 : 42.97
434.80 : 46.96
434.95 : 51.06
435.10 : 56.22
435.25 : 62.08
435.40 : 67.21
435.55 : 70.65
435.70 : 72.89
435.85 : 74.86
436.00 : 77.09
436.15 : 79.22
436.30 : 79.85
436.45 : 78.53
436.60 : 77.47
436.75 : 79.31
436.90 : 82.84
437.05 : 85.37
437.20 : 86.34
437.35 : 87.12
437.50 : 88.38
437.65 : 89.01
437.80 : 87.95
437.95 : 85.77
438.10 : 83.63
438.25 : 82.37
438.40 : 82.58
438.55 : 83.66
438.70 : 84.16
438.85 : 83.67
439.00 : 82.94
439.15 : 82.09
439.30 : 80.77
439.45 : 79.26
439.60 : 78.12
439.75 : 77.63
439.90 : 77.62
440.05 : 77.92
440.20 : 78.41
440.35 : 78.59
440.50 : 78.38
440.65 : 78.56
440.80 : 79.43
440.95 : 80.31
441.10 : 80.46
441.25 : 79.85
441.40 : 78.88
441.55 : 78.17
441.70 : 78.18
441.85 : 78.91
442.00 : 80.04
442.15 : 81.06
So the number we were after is 0.34 nm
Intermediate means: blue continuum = 90.9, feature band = 83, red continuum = 83.6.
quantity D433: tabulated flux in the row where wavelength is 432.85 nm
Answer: 66.37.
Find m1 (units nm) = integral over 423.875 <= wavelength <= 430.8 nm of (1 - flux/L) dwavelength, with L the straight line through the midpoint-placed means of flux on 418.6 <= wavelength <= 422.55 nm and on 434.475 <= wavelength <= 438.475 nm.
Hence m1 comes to -0.33 nm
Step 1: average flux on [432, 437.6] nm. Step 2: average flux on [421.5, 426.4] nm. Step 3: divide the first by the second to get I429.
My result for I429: 0.74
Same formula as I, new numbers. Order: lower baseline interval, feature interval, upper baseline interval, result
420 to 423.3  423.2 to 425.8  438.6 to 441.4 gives 0.04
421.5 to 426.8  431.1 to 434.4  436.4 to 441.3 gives 0.74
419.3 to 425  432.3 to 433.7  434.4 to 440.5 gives 0.27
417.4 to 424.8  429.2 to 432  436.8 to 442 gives 0.03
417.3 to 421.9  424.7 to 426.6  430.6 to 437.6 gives -0.15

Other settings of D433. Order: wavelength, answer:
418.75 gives 87.93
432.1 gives 82.14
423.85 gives 87.02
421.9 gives 91.42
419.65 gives 88.7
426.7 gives 87.02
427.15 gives 86.81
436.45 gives 78.53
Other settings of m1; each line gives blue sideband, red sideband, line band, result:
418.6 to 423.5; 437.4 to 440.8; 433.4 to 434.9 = 0.73 nm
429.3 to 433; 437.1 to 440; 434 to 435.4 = 0.62 nm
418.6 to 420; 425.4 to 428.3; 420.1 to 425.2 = -0.10 nm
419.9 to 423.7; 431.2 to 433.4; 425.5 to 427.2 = -0.08 nm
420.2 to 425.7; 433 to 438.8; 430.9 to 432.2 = -0.15 nm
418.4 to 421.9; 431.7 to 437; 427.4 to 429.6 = -0.39 nm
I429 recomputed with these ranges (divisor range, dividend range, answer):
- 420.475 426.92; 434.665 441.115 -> 0.87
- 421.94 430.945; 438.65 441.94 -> 0.90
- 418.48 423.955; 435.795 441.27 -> 0.90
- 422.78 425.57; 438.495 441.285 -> 0.91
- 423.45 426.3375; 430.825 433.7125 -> 0.84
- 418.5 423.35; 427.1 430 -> 0.97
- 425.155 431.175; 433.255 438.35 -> 0.77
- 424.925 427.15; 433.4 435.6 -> 0.55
